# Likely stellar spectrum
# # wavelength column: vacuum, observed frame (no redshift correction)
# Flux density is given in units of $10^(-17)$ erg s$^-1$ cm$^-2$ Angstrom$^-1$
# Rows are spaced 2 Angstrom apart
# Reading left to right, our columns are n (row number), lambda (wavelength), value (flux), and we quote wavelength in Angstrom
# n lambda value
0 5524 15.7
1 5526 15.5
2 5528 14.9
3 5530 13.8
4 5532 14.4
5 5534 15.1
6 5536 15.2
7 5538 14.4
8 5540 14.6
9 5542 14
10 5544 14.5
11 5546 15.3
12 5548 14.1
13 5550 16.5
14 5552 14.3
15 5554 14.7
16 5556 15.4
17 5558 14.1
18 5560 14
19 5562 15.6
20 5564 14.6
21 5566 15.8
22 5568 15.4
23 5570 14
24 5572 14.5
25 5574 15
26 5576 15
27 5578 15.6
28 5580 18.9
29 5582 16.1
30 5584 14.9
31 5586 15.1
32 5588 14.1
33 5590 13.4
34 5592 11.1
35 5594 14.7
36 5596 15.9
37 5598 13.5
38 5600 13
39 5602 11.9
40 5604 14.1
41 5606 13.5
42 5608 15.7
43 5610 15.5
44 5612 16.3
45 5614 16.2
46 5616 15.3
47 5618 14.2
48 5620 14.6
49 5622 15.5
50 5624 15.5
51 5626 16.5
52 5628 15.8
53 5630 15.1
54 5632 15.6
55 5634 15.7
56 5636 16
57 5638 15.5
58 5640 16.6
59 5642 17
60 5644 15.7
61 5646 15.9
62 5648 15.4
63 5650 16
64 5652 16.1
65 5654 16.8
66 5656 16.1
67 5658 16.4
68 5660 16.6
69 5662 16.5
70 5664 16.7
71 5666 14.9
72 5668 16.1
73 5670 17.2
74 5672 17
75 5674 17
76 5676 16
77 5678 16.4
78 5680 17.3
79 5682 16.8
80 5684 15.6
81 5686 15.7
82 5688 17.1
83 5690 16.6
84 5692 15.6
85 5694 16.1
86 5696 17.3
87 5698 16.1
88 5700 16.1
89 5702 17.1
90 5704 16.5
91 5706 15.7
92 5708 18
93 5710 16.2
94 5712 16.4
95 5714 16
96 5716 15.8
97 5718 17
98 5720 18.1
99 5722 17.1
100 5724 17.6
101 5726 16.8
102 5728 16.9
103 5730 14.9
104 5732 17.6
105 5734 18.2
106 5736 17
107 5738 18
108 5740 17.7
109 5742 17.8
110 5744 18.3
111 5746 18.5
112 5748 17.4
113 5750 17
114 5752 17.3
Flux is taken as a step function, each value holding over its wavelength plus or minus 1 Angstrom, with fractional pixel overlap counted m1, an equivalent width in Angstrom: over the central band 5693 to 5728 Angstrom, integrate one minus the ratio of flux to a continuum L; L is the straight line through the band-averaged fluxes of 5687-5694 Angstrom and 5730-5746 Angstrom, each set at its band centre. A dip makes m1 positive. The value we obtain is 0.4 Angstrom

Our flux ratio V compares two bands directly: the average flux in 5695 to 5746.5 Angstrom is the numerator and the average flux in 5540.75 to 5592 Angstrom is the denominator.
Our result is 1.1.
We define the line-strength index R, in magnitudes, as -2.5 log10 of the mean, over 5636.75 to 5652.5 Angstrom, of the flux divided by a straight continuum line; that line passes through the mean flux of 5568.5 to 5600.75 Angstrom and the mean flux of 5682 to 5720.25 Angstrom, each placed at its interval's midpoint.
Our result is -0.03 mag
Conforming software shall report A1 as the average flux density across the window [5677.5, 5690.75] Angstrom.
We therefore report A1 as 16.5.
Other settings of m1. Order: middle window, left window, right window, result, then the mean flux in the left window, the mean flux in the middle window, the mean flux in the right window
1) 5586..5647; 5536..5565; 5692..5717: 1.9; 14.7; 15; 16.4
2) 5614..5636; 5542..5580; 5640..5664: 0.6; 15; 15.4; 16.3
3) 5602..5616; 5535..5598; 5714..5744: 0.4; 14.8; 15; 17.2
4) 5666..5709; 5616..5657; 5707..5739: -0.1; 15.8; 16.5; 17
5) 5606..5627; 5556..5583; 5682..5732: 0.4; 15.3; 15.4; 16.5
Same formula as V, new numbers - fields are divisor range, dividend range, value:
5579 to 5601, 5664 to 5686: 1.12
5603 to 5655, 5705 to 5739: 1.08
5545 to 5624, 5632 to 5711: 1.10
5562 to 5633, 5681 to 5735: 1.11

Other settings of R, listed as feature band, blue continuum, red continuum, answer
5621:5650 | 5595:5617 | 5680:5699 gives -0.04 mag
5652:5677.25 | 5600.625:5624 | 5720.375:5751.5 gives -0.04 mag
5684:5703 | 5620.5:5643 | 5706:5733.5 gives 0.01 mag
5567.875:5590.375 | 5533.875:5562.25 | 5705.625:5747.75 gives 0.00 mag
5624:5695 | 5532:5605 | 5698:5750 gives -0.01 mag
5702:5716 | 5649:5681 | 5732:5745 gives 0.05 mag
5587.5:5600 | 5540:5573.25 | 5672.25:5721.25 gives 0.12 mag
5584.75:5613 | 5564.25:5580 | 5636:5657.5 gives 0.11 mag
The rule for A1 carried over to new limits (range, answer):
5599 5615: 14.5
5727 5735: 16.9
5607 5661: 15.8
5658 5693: 16.4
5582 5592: 14.2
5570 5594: 14.8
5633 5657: 16.1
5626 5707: 16.2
